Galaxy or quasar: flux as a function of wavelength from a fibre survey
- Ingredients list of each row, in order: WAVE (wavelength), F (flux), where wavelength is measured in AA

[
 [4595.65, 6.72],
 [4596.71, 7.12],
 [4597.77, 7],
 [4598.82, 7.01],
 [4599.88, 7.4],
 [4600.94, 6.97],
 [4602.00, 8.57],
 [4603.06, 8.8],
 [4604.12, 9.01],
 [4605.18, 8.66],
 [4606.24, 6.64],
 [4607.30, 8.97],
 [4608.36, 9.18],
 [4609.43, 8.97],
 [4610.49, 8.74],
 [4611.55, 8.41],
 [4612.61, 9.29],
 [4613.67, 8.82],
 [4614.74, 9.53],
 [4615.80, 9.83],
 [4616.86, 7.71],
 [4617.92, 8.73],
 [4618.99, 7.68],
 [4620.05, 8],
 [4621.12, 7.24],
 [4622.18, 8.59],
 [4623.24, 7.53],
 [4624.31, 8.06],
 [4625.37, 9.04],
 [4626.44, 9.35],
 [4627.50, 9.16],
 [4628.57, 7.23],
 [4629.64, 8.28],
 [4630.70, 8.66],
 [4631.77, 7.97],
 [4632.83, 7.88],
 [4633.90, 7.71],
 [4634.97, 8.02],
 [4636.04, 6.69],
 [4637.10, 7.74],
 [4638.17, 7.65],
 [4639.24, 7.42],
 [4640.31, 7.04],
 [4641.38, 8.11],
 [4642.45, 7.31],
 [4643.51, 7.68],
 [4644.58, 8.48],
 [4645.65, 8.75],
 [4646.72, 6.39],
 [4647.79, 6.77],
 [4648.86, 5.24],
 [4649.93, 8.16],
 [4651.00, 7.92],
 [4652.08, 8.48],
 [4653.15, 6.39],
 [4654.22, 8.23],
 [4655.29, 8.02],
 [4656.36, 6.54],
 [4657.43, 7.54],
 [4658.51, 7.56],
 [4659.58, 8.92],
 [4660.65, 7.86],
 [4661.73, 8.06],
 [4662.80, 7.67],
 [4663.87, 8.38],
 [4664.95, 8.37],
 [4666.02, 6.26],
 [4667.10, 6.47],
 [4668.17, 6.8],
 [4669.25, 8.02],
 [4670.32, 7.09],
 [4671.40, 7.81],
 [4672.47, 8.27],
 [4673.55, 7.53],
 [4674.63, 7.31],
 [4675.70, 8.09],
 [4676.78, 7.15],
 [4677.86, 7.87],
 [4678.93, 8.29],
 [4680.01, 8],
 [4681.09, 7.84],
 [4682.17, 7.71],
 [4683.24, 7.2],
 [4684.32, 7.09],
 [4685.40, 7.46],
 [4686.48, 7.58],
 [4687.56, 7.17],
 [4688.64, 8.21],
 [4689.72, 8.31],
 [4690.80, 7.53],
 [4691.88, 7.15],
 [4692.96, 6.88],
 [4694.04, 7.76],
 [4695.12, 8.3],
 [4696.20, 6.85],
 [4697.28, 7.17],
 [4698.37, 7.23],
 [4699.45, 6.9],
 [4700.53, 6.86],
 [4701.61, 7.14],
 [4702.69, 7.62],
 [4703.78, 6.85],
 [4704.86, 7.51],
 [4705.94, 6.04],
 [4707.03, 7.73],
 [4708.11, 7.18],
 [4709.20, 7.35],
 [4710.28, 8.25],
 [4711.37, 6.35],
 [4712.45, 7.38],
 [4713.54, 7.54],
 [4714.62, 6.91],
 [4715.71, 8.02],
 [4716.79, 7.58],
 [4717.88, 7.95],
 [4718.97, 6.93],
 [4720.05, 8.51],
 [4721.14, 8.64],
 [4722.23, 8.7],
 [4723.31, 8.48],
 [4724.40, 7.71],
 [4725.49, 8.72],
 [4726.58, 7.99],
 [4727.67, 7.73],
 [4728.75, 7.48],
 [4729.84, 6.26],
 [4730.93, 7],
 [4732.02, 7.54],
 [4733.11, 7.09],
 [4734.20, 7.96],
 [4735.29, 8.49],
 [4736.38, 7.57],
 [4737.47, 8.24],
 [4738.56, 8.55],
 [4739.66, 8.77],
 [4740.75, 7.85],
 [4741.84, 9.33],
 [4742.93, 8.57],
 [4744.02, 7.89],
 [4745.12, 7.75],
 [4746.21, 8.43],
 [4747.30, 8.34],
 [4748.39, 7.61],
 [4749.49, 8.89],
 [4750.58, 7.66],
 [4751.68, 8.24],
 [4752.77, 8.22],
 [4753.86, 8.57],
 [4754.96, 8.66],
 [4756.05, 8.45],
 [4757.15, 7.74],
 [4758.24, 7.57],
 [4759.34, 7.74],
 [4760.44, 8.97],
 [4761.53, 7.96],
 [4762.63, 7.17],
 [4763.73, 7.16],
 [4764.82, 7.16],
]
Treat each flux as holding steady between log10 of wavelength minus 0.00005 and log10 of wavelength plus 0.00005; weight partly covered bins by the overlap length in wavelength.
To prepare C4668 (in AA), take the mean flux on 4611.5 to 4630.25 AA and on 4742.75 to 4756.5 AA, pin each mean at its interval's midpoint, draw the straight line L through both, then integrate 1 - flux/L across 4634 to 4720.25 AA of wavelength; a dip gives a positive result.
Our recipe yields 9.0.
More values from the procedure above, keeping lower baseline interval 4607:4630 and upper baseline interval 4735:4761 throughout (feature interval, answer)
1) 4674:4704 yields 3.2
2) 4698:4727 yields 2.7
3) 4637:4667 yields 3.1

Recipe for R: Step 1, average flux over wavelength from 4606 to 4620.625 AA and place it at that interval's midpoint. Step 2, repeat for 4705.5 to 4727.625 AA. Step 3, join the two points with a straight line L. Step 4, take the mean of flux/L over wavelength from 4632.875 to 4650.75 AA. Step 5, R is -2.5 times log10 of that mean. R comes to 0.13 mag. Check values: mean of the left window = 8.64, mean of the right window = 7.7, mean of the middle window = 7.47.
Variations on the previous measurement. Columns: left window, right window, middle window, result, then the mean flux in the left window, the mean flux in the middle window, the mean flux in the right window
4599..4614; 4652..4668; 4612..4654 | 0.01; 8.42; 7.96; 7.61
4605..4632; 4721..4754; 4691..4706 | 0.14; 8.47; 7.21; 8.06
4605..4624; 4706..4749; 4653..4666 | 0.06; 8.46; 7.78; 7.84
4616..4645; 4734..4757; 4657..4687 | 0.06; 7.98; 7.65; 8.28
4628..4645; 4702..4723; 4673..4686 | 0.00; 7.74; 7.63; 7.54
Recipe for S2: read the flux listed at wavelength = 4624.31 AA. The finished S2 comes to 8.06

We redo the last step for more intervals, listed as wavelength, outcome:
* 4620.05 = 8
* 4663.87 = 8.38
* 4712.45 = 7.38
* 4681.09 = 7.84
